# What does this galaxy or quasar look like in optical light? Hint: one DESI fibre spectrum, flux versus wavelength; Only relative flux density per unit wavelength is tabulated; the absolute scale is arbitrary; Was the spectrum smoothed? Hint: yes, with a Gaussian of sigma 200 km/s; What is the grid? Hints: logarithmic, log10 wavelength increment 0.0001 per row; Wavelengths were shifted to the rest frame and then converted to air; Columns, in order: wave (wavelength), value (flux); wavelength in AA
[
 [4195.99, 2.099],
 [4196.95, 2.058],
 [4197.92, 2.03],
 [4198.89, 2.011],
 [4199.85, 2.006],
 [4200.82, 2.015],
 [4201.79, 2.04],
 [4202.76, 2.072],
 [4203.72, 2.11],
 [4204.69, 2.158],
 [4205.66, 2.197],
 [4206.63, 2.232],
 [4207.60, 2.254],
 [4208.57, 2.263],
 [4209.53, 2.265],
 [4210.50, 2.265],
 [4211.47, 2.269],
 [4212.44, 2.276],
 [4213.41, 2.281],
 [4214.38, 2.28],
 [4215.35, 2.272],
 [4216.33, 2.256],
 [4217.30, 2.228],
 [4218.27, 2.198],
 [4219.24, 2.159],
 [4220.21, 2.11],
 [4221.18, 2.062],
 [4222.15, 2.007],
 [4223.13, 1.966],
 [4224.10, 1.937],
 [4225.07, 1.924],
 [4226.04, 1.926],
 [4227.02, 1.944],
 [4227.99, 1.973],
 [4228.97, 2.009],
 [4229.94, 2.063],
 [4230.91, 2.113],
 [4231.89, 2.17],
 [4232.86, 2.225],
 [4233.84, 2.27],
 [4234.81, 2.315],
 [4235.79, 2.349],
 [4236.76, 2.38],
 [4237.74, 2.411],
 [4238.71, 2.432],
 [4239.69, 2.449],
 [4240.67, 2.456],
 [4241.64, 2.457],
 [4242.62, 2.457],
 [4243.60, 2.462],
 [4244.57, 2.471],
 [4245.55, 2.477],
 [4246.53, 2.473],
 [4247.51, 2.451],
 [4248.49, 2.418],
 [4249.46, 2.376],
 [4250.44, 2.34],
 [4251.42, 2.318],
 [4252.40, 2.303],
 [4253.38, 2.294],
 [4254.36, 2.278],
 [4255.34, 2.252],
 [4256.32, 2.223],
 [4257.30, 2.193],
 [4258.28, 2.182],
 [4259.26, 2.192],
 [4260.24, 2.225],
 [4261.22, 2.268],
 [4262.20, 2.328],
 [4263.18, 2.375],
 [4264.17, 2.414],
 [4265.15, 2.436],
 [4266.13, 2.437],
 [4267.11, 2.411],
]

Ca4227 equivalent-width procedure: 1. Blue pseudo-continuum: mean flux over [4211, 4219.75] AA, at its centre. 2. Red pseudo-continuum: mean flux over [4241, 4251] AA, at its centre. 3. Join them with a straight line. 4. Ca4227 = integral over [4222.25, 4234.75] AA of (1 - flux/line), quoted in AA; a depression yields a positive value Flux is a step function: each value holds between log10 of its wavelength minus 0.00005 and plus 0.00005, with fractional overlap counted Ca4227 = 1.5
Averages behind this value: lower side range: 2.25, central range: 2.05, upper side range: 2.44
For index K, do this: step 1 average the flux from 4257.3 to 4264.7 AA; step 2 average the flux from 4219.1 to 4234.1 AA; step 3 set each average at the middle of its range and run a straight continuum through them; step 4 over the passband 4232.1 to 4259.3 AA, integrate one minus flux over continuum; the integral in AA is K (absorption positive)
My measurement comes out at -2.3 AA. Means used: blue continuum 2.05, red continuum 2.28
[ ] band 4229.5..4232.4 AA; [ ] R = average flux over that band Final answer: 2.12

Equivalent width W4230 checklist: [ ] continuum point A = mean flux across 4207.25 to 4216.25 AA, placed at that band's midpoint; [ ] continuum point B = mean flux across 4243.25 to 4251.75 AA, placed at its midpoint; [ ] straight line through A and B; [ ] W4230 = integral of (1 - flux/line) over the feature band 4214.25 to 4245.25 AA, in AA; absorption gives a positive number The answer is 1.8 AA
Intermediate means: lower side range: 2.27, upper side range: 2.42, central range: 2.21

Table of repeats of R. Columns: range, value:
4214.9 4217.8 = 2.25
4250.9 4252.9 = 2.31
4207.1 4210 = 2.27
